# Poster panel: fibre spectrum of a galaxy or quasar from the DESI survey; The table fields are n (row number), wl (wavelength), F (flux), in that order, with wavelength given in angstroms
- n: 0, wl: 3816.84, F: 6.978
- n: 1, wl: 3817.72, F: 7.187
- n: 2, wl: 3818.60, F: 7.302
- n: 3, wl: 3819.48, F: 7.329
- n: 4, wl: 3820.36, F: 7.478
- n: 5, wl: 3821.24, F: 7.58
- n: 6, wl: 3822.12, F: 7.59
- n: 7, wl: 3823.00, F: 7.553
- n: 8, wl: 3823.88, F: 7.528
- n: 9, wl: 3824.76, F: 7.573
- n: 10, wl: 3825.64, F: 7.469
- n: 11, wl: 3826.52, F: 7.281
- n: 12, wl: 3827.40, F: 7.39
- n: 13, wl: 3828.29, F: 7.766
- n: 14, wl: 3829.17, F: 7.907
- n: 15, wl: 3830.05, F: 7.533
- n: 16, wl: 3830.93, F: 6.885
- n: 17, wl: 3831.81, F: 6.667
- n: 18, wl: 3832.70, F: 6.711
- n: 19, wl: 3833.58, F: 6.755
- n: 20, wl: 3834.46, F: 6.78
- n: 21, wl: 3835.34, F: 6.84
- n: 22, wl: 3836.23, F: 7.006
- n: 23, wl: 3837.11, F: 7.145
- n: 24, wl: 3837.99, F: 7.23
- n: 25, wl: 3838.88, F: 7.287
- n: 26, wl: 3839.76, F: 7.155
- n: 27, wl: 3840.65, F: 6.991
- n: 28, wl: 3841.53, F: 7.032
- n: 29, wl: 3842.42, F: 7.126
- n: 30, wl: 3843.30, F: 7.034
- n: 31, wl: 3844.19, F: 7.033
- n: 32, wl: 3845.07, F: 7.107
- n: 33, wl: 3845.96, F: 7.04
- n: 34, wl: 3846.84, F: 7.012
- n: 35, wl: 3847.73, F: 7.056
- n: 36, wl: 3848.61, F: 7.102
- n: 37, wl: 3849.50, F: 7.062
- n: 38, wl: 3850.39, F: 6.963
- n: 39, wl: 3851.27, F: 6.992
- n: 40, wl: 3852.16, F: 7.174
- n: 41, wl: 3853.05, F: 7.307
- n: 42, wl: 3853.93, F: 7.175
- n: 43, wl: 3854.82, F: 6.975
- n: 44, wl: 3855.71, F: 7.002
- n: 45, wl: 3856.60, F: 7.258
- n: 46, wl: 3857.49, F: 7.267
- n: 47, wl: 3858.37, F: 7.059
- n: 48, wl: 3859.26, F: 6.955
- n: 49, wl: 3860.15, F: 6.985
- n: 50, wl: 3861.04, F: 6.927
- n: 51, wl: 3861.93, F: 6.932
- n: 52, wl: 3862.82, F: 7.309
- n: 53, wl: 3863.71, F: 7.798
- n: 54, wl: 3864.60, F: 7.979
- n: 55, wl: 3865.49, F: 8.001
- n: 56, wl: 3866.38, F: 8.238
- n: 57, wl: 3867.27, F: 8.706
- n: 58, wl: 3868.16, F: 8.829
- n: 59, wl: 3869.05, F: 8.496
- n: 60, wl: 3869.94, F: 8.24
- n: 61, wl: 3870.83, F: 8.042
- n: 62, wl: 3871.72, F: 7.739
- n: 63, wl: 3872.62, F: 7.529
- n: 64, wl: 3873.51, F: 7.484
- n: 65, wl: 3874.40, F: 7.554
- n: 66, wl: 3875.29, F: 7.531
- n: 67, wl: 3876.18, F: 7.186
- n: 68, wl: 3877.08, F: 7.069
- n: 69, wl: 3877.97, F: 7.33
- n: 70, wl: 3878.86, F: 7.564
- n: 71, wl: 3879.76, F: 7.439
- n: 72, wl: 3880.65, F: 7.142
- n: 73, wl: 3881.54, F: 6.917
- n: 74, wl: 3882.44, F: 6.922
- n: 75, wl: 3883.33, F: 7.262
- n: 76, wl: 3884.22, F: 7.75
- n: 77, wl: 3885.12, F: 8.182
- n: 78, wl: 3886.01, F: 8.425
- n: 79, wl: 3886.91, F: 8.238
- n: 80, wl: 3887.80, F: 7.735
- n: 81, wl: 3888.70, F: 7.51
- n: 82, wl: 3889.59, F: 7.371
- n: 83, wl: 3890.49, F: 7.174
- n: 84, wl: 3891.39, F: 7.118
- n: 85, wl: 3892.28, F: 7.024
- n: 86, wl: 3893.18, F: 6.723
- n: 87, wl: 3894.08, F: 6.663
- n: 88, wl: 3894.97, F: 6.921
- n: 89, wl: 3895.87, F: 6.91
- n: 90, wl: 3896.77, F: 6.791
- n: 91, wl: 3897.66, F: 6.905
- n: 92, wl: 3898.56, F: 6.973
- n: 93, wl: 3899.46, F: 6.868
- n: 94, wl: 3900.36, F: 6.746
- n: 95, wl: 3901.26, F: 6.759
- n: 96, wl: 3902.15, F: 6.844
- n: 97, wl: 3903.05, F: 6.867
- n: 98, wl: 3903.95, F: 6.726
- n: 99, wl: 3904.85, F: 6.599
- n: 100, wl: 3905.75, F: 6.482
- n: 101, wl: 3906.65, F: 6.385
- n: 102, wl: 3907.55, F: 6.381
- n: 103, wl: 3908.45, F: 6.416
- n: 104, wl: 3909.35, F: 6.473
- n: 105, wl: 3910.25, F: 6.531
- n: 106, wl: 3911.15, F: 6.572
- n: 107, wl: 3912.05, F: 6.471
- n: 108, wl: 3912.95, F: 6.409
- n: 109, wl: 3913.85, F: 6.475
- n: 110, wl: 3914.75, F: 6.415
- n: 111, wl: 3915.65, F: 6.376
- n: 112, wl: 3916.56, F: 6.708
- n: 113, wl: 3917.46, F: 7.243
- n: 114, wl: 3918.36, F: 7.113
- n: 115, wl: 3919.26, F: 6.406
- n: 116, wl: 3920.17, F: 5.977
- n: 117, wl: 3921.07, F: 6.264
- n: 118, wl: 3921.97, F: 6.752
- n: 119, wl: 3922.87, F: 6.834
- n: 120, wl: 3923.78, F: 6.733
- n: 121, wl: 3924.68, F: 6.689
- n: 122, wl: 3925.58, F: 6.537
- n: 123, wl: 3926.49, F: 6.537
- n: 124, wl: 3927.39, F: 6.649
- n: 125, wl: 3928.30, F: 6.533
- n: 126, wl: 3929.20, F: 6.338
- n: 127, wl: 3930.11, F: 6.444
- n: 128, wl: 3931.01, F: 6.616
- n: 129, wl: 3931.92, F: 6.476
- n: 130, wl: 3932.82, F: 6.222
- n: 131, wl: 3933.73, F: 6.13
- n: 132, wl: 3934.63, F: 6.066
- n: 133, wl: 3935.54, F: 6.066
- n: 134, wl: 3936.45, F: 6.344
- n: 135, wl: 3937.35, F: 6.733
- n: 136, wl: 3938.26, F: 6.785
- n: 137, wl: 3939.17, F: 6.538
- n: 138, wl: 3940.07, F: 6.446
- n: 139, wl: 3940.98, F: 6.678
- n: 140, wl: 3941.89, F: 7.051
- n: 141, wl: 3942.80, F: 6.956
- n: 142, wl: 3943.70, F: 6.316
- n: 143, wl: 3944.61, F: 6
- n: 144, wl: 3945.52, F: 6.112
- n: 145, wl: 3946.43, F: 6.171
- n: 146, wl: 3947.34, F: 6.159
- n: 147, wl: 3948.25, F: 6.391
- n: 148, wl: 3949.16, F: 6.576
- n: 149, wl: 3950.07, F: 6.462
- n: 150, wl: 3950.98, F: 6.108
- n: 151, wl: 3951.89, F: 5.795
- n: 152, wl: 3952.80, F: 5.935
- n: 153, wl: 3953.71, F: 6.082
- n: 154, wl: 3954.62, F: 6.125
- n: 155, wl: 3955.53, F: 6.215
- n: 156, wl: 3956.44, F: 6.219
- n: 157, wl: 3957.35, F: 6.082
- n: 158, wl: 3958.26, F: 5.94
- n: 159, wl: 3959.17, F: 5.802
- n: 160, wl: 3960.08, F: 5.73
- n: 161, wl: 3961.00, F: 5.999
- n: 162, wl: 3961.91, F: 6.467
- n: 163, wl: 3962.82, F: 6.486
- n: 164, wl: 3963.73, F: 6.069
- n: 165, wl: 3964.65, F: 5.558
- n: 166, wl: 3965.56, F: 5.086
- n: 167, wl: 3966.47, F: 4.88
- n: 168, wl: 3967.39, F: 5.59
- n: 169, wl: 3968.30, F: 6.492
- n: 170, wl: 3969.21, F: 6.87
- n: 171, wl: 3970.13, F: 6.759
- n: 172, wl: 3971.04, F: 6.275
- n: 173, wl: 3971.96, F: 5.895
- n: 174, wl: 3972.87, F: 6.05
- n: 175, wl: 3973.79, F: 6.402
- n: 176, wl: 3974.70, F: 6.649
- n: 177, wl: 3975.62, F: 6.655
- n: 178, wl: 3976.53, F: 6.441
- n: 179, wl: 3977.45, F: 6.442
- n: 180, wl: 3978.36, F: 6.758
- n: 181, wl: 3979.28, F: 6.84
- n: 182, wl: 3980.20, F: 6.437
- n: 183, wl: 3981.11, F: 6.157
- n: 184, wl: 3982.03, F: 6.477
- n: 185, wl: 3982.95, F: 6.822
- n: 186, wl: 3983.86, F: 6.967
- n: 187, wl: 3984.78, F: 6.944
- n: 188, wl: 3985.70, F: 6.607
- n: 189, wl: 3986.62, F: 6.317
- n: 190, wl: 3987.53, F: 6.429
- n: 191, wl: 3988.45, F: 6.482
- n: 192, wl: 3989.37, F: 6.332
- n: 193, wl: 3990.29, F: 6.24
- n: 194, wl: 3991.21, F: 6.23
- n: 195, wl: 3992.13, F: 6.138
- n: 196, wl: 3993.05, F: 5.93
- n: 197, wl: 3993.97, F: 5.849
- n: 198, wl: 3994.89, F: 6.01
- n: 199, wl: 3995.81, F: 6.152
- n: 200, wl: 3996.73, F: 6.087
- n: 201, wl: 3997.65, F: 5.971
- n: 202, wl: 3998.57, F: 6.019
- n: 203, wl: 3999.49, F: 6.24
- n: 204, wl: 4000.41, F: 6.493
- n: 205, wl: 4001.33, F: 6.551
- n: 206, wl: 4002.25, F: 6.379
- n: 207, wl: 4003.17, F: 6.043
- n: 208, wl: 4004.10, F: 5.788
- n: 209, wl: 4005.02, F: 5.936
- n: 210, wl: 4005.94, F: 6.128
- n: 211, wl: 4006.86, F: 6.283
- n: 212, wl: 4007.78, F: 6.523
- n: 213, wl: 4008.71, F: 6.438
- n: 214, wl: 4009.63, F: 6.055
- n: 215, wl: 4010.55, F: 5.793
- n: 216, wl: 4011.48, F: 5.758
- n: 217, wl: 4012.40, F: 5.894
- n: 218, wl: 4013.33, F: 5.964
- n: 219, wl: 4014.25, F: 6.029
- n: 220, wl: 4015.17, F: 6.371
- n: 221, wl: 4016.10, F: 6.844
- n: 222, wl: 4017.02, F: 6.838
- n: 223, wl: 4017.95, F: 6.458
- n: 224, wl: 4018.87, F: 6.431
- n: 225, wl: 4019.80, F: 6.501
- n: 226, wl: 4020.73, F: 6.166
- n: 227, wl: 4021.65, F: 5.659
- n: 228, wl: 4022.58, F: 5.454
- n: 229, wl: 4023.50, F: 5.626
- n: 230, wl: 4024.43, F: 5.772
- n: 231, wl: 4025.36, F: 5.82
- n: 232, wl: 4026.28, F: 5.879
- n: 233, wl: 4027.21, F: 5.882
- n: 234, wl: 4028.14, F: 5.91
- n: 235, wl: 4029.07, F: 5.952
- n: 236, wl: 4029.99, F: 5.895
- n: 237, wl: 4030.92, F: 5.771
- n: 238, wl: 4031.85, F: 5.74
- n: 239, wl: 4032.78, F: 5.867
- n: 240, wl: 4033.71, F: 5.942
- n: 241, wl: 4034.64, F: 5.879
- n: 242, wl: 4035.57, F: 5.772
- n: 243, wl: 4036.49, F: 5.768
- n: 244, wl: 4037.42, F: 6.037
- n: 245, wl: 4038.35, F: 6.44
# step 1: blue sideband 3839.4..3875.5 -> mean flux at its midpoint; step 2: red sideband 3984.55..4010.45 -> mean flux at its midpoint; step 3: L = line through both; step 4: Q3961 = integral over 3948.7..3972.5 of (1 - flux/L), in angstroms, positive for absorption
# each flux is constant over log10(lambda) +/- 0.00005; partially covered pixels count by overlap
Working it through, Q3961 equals 1.7 angstroms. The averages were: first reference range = 7.4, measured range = 6.06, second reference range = 6.22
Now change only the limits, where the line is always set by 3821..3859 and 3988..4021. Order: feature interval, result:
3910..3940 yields 0.7 angstroms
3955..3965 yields 0.6 angstroms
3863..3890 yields -3.0 angstroms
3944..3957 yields 0.7 angstroms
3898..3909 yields 0.2 angstroms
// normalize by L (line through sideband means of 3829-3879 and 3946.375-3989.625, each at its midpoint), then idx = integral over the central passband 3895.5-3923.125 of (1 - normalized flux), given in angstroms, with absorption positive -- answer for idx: 0.7 angstroms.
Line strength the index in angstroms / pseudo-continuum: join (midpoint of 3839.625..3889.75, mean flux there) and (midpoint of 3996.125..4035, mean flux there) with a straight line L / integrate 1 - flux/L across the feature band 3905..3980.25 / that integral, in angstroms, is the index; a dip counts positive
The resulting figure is 4.1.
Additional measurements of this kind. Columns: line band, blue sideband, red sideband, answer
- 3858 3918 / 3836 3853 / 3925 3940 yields -3.75 angstroms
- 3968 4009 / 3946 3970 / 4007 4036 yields -2.09 angstroms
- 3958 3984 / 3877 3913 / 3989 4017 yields 0.72 angstroms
